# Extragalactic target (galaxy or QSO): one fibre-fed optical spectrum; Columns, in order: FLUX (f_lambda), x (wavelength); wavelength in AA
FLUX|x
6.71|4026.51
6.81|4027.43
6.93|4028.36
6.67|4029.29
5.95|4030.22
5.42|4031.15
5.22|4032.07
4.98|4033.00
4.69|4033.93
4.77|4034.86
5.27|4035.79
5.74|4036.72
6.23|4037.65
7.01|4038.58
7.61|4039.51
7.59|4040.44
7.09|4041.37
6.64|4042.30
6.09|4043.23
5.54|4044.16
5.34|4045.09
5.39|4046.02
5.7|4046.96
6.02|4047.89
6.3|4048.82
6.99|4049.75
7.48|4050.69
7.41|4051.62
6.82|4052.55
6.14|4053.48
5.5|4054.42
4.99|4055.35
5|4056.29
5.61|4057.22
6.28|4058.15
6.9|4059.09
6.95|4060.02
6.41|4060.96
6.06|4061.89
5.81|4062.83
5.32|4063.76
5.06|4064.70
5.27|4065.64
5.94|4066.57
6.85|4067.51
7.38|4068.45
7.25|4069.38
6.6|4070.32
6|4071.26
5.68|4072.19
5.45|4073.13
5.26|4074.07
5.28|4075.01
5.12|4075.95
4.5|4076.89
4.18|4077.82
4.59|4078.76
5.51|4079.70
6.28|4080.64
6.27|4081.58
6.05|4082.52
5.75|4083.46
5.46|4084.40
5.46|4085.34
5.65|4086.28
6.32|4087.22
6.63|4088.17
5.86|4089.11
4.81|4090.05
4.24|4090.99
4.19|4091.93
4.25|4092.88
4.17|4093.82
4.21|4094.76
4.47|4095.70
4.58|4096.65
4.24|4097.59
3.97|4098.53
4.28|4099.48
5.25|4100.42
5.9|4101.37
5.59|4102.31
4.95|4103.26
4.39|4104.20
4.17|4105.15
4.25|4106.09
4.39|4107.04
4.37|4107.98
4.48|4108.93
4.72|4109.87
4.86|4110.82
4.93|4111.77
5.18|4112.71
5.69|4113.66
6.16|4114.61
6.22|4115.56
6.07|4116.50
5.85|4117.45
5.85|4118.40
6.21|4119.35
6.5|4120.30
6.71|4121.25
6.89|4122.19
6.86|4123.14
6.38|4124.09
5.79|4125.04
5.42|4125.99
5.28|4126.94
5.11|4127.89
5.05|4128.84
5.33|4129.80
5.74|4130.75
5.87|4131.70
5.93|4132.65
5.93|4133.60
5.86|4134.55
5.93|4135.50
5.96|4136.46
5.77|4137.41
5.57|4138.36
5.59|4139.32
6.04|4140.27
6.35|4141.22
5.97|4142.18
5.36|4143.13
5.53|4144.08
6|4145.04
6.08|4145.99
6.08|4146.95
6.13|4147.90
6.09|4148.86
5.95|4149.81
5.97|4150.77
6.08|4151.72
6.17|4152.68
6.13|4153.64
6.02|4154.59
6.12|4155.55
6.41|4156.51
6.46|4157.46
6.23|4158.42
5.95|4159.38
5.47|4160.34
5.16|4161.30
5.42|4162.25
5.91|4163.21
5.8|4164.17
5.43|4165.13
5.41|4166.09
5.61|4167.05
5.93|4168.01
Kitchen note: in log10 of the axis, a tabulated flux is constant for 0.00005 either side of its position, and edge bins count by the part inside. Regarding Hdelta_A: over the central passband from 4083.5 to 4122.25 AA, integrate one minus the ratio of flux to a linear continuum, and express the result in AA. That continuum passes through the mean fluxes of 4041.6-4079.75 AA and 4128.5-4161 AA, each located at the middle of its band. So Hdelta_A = 4.9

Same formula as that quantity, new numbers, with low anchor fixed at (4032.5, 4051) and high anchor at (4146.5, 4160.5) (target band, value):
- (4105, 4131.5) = 2.4 AA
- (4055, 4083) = 1.4 AA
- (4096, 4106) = 2.3 AA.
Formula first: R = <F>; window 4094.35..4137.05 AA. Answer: 5.38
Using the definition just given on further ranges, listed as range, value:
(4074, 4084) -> 5.35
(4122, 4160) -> 5.92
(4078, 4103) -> 5.14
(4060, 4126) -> 5.45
